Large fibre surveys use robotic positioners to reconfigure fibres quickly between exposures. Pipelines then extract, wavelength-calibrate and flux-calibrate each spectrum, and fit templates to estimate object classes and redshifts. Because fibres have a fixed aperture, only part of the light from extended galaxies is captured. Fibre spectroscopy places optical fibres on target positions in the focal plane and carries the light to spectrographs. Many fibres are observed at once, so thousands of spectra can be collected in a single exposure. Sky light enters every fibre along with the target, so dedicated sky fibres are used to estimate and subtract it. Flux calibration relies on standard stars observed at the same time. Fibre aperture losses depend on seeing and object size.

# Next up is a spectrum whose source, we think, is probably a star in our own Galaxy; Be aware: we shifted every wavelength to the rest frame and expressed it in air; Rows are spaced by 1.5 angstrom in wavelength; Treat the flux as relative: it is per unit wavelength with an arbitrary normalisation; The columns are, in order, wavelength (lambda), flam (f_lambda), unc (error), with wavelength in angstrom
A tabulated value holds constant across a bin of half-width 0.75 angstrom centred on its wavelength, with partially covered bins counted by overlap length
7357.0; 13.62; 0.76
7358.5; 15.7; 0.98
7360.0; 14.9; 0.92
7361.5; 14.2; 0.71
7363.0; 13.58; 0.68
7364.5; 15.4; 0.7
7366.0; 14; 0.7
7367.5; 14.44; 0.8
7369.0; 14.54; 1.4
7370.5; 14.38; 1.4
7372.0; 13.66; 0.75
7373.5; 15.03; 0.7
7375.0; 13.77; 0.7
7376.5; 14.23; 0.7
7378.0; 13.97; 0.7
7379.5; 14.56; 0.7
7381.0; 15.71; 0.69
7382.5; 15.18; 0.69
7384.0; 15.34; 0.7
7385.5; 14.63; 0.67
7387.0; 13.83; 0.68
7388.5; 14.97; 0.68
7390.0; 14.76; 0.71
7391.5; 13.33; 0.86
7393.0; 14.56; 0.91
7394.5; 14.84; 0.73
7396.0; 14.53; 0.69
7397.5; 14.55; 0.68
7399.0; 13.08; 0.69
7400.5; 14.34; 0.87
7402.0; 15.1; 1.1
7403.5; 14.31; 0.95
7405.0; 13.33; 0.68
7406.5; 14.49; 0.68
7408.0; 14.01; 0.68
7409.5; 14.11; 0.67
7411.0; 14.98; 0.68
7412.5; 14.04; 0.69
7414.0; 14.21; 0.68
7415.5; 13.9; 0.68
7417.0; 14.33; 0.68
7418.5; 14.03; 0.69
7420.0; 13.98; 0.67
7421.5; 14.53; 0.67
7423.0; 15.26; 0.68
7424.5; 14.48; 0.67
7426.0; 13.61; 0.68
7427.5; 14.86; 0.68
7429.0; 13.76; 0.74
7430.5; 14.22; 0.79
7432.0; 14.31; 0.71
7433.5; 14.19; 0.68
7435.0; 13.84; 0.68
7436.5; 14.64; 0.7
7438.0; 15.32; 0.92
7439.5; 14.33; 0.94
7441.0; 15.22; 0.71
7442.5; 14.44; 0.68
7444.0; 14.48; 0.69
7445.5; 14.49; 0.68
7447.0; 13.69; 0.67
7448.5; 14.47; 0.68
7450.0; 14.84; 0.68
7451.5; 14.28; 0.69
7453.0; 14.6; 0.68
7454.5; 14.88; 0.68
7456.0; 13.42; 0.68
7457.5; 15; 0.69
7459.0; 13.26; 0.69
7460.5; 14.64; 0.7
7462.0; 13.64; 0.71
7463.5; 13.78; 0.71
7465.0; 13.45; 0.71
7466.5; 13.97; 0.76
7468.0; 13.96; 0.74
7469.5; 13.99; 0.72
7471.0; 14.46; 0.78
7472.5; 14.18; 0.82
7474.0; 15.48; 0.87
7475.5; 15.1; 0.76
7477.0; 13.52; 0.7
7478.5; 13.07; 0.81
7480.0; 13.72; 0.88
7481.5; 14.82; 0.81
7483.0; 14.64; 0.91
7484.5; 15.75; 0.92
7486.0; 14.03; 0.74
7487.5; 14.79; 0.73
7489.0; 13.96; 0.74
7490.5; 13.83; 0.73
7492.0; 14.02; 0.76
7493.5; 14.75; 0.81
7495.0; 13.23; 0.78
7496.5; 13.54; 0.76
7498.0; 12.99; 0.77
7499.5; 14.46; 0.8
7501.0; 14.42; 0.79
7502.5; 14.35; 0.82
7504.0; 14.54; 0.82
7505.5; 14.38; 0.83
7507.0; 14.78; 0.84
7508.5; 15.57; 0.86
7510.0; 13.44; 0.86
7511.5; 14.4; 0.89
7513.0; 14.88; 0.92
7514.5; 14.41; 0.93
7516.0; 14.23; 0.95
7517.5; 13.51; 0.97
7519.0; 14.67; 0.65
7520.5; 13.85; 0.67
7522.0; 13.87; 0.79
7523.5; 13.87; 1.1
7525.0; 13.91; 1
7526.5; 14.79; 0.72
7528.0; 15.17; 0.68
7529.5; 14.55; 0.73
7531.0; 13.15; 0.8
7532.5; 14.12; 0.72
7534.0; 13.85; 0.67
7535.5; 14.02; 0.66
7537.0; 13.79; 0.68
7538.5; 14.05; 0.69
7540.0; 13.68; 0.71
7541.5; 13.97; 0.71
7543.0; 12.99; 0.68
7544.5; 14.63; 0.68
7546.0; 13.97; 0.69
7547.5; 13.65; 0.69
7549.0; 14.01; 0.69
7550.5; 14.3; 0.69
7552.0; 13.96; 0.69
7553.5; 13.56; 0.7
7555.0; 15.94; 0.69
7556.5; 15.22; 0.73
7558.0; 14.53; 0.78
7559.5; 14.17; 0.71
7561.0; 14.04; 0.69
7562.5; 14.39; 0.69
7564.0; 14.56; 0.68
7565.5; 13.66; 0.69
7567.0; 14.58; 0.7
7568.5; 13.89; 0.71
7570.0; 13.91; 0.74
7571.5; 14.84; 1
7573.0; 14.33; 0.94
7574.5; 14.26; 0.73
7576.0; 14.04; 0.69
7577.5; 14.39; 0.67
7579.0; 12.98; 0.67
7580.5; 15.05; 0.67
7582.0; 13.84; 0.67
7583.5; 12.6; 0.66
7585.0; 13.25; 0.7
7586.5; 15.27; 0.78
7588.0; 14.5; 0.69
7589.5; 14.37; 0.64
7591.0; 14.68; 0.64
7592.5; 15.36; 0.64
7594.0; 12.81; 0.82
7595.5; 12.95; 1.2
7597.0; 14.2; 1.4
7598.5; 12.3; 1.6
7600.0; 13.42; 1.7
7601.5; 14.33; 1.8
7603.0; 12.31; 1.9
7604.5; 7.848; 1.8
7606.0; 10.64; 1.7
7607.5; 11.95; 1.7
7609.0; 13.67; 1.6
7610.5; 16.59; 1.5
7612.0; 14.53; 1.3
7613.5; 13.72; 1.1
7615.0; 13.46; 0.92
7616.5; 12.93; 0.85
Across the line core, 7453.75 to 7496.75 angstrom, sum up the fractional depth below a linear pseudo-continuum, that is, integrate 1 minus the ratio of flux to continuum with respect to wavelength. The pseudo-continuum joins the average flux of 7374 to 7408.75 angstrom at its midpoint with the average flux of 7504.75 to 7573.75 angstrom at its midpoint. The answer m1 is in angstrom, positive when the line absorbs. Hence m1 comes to 0.4 angstrom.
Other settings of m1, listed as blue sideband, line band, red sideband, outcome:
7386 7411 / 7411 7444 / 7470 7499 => -0.3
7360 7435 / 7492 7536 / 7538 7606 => -0.5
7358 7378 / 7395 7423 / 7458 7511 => 0.2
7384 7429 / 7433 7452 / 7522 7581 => -0.3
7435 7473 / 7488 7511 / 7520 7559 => 0.1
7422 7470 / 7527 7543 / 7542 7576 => 0.3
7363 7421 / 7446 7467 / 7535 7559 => 0.2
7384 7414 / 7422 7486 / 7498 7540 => -0.2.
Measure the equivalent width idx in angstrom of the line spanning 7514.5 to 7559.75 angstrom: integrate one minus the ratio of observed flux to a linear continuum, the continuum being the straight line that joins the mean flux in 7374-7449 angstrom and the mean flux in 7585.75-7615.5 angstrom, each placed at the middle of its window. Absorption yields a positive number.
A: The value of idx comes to -1.2 angstrom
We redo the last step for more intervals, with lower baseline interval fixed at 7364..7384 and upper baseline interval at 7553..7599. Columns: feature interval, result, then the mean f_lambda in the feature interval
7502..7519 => -0.16 angstrom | 14.4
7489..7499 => 0.39 angstrom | 13.8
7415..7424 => 0.07 angstrom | 14.4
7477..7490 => 0.04 angstrom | 14.3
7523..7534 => 0.03 angstrom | 14.2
